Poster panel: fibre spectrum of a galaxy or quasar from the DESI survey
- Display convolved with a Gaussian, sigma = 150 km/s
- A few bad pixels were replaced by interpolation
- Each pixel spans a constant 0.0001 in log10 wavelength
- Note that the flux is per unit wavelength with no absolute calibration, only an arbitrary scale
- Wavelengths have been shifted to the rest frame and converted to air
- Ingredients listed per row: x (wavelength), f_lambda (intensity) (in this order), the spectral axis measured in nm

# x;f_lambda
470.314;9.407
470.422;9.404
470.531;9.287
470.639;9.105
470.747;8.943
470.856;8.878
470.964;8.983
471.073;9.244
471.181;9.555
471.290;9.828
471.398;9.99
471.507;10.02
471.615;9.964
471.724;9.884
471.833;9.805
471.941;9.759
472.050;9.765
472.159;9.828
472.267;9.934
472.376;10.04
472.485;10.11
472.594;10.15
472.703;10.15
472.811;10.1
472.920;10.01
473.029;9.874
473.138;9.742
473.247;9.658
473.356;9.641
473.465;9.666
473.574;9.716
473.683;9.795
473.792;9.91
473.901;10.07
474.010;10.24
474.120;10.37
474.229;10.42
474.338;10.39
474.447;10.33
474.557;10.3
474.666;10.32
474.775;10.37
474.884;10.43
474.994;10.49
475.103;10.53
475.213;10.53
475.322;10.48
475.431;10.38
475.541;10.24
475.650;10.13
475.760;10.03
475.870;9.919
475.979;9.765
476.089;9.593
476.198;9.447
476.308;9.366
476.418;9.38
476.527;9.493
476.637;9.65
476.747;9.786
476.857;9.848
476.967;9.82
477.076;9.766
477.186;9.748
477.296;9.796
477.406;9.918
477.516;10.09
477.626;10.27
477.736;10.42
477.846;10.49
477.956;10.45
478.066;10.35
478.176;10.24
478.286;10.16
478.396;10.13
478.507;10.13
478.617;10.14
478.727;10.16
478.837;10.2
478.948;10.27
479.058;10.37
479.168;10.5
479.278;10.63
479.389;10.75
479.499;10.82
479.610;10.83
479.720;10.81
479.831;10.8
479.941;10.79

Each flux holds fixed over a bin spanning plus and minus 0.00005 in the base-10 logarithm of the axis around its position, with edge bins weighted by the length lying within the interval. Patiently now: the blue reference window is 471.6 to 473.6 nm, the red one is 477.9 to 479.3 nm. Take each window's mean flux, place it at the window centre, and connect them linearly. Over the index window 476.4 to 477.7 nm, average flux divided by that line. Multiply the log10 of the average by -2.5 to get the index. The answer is 0.04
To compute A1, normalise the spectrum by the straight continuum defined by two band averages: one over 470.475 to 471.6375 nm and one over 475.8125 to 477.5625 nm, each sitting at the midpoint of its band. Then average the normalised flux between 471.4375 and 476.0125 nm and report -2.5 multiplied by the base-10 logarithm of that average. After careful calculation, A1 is -0.06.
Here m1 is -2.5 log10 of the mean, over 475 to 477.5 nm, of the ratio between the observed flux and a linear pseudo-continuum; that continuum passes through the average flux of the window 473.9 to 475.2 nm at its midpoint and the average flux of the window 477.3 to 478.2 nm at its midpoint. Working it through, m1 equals 0.04 mag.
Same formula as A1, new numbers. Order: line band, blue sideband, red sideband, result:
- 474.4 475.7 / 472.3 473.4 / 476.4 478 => -0.047 mag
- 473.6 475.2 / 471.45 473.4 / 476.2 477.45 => -0.051 mag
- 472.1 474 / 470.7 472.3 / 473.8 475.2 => 0.008 mag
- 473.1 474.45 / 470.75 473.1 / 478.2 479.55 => -0.006 mag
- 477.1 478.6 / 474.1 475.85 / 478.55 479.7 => 0.030 mag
